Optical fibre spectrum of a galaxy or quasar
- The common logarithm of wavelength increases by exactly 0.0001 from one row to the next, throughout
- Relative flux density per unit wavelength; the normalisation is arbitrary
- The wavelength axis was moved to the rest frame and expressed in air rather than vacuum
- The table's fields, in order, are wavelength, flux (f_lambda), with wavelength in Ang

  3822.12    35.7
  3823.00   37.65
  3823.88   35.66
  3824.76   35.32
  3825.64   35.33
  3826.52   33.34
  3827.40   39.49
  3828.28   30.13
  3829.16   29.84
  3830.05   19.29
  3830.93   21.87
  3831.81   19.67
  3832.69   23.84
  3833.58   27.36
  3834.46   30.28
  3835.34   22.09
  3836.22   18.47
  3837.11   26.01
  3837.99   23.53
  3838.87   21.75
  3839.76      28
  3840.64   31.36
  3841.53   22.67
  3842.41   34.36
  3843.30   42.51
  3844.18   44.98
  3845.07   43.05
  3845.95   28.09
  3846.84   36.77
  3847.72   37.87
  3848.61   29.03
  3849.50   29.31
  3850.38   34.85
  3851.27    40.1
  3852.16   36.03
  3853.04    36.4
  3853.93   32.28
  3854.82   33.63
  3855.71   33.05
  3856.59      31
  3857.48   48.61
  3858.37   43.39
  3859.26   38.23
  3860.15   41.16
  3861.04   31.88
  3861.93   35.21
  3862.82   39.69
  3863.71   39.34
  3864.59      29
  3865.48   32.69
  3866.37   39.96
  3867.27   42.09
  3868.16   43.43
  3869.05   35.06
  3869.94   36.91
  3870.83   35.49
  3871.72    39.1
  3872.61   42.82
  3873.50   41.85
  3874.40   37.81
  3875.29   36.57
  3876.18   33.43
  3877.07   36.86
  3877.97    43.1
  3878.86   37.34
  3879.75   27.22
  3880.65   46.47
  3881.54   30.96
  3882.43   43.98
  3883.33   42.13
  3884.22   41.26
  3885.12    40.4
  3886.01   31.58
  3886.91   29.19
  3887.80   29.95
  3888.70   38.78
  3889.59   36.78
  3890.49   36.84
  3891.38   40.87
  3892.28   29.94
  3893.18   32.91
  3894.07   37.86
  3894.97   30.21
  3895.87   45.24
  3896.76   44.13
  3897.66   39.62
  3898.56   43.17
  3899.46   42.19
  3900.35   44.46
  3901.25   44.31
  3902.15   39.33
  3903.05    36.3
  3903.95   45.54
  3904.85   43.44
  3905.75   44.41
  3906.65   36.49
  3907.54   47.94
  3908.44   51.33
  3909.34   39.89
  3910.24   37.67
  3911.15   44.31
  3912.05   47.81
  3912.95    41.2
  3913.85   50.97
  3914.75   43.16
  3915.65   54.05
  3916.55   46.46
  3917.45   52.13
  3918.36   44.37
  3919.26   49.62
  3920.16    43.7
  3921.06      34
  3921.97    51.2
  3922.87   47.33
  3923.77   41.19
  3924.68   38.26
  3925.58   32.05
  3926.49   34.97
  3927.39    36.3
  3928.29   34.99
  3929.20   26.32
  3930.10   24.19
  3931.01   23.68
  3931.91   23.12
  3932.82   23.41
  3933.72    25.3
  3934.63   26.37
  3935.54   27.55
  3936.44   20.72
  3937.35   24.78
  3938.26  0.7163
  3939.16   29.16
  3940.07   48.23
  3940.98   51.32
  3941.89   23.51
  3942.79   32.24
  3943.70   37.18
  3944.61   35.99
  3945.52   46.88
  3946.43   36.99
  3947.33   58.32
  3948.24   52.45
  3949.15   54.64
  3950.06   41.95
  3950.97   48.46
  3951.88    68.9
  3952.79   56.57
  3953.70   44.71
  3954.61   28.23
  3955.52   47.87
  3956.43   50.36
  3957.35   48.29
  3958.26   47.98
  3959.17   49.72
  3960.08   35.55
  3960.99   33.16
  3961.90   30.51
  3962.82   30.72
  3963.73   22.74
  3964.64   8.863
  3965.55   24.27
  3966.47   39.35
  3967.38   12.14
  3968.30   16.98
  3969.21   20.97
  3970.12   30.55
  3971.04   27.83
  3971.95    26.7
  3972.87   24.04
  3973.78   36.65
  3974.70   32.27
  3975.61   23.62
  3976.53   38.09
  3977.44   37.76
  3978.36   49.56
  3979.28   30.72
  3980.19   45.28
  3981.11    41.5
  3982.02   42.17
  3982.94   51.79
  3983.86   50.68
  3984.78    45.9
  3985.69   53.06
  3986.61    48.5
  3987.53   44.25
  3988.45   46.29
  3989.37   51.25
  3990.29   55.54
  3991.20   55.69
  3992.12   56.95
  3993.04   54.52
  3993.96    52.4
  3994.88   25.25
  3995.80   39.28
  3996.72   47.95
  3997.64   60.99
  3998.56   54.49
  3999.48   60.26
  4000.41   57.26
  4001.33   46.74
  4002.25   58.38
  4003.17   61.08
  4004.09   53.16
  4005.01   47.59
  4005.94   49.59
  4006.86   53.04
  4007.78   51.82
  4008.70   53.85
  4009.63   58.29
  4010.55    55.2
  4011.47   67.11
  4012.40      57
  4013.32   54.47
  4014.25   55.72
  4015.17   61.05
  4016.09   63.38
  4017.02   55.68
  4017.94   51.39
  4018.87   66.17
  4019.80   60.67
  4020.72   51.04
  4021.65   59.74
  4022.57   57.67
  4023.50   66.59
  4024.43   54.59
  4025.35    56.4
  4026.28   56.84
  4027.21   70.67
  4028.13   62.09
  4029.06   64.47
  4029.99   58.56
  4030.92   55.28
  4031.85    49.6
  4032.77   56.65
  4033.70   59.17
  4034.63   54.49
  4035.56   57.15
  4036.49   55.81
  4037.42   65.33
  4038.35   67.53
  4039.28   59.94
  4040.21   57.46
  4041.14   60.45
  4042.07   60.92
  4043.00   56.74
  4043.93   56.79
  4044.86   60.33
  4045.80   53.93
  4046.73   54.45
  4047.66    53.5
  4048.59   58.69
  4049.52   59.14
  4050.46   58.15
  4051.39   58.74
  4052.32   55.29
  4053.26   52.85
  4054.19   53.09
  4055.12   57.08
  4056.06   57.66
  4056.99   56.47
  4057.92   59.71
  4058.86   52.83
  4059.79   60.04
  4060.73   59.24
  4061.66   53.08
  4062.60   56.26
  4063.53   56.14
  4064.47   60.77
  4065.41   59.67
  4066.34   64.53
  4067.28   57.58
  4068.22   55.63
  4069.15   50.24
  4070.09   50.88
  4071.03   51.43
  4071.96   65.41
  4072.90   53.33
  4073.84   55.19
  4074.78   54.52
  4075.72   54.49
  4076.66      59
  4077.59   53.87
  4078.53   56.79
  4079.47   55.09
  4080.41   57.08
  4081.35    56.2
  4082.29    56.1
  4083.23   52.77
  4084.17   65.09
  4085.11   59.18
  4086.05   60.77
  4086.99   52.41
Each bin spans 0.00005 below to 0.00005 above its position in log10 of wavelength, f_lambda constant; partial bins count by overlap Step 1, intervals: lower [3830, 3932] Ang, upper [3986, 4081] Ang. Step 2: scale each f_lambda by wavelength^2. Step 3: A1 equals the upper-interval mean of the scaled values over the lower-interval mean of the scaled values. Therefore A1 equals 1.6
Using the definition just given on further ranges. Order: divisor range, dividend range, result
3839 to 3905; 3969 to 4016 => 1.36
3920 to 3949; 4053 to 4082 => 1.76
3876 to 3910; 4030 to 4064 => 1.58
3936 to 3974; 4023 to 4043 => 1.72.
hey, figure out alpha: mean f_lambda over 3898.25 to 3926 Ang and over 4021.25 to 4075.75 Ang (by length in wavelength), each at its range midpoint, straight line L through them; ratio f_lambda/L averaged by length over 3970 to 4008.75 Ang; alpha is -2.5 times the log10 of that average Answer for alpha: 0.13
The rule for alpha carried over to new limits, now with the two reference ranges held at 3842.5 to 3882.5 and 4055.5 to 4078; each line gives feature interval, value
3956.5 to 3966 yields 0.34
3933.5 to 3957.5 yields 0.15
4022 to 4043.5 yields -0.12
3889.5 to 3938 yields 0.09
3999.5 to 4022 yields -0.10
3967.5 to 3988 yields 0.29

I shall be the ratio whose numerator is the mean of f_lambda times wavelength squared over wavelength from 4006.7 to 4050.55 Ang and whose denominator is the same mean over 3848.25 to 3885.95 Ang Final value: 1.69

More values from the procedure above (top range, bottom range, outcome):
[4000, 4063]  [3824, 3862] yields 1.96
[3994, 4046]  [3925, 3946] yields 1.97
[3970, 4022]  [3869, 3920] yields 1.28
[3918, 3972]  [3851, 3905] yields 0.97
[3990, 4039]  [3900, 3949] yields 1.53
